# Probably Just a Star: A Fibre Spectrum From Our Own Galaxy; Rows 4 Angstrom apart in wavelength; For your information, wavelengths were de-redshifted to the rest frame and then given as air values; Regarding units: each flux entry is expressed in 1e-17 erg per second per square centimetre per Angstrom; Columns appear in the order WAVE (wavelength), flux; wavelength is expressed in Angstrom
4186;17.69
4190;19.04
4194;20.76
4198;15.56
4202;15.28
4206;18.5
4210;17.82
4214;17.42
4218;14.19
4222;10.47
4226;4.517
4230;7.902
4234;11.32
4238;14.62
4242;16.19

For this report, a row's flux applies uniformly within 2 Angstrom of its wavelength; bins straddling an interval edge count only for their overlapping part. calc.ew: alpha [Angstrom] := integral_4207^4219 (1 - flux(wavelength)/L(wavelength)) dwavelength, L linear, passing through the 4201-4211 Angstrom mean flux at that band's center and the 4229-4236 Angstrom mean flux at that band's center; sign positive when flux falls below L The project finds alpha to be -1.1 Angstrom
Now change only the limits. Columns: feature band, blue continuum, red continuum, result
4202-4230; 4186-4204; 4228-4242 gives 2.75 Angstrom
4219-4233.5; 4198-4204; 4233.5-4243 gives 6.11 Angstrom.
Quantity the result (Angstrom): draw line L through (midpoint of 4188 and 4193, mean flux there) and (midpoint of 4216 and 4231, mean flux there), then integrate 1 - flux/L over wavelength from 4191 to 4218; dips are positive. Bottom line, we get -4.6 Angstrom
